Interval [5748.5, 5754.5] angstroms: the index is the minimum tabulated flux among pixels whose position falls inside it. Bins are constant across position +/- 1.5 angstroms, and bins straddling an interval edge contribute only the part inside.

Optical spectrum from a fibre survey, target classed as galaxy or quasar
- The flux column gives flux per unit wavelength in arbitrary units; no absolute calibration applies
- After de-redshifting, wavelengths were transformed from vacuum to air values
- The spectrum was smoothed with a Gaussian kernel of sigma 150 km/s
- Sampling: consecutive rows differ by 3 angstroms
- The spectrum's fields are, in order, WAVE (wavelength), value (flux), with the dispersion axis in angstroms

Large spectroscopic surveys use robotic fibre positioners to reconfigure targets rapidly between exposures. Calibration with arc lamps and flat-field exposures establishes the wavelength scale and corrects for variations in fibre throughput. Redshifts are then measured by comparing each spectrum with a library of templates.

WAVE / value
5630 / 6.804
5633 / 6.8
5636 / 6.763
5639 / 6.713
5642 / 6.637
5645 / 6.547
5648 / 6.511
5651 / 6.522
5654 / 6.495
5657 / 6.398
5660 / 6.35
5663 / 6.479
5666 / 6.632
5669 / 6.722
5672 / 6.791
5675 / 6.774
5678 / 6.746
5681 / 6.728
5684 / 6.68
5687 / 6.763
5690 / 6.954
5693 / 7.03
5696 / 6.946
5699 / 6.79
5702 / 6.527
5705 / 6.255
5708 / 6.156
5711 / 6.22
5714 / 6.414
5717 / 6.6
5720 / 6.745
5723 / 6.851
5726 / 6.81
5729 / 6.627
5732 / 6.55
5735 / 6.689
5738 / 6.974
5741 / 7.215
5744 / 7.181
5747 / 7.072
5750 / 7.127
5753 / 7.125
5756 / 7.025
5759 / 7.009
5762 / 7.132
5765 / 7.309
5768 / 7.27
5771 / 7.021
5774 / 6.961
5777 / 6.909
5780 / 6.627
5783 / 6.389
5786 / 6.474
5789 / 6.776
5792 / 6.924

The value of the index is 7.125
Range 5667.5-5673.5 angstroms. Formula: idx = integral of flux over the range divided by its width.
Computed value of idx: 6.76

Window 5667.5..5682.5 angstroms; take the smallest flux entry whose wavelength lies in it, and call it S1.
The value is 6.722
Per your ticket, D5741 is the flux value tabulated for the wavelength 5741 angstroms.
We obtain 7.215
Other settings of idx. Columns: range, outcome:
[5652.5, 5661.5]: 6.41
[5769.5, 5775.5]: 6.99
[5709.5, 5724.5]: 6.57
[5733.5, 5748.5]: 7.03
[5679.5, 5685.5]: 6.7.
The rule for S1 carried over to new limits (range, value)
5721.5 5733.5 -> 6.55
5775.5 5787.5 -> 6.389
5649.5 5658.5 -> 6.398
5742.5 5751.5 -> 7.072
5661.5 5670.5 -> 6.479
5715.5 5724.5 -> 6.6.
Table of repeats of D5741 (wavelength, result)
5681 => 6.728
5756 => 7.025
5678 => 6.746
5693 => 7.03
